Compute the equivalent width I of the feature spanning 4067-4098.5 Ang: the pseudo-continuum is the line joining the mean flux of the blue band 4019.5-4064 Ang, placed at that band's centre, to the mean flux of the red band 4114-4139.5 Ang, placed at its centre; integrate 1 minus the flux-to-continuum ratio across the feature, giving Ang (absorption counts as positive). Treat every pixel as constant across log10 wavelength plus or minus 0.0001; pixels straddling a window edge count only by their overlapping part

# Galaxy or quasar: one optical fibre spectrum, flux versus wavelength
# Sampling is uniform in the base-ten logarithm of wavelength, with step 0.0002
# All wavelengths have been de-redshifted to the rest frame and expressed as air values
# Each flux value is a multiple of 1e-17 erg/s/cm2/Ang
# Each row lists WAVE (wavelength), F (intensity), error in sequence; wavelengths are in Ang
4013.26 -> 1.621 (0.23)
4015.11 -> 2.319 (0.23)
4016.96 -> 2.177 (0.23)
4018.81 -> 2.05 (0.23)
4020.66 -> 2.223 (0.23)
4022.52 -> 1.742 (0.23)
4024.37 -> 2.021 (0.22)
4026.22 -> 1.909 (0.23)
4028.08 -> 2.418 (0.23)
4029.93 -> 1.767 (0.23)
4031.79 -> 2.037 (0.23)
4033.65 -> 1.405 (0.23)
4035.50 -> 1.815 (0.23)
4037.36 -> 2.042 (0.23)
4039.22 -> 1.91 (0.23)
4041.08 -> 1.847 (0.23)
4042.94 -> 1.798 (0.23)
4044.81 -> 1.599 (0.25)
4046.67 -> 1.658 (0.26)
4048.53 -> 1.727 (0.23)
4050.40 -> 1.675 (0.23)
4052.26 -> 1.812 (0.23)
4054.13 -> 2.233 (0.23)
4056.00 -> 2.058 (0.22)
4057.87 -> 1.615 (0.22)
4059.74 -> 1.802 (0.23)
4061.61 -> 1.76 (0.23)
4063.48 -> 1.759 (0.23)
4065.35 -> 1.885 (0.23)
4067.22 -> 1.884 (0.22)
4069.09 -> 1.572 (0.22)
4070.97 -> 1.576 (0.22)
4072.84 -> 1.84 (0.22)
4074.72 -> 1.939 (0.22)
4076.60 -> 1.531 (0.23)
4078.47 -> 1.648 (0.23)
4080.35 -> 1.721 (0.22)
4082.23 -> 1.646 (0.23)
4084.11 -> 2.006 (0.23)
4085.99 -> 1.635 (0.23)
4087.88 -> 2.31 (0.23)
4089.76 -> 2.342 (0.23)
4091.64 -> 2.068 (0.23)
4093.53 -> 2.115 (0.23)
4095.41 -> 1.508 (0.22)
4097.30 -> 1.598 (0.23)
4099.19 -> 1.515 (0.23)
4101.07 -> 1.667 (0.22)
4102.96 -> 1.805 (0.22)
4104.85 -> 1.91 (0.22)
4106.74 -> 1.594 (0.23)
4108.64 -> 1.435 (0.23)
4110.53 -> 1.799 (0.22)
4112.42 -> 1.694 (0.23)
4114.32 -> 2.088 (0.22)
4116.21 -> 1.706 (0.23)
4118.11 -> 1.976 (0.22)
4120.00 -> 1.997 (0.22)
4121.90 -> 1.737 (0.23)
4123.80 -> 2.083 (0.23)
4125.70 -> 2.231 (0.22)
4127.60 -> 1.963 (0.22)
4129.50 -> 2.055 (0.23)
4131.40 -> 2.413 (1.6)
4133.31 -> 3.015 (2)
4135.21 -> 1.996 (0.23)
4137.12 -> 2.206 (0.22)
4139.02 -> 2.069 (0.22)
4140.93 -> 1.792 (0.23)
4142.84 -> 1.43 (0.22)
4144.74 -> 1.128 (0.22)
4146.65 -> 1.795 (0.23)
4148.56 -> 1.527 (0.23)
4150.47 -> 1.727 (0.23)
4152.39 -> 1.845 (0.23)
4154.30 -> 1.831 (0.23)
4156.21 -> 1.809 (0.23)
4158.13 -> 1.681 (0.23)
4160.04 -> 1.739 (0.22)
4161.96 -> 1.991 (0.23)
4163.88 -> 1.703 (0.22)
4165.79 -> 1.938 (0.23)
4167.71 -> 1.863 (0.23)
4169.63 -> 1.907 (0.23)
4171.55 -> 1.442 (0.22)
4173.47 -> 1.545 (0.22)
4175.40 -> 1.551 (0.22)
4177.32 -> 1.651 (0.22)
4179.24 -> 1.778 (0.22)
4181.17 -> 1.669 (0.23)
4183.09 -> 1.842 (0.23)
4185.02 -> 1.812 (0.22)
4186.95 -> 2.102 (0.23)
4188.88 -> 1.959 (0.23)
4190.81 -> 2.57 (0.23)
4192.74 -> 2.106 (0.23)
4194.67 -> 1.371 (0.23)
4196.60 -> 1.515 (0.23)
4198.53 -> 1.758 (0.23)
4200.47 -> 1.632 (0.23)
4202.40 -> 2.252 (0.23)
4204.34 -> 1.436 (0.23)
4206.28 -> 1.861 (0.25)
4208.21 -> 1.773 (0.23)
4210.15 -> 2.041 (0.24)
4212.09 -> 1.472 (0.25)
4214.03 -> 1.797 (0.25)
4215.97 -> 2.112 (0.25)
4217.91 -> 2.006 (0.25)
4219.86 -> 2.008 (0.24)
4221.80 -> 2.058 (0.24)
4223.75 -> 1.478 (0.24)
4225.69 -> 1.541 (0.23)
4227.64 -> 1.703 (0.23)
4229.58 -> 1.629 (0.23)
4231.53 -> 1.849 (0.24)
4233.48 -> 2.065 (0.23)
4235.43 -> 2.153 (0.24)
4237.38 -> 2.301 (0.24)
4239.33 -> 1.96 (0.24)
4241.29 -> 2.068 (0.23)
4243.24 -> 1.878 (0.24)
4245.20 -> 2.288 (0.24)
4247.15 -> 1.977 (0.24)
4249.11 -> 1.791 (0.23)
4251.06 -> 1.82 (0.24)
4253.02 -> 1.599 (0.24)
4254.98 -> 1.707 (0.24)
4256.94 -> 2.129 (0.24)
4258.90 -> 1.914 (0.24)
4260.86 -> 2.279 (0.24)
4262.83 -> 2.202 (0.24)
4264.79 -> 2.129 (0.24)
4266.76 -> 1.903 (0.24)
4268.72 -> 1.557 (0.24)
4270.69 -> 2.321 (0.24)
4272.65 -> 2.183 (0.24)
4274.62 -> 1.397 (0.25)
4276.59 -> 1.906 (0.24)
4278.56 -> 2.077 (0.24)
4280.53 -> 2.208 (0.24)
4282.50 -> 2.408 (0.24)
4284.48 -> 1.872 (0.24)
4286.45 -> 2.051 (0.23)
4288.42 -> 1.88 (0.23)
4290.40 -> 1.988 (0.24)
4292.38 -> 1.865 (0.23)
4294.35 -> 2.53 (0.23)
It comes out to 2.6 Ang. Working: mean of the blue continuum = 1.86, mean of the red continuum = 2.11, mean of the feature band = 1.82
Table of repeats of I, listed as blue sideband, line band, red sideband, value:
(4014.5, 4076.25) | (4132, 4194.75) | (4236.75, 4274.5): 3.0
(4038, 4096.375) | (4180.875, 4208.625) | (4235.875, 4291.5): 1.2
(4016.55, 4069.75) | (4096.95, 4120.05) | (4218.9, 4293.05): 1.8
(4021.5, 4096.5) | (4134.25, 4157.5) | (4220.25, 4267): 1.5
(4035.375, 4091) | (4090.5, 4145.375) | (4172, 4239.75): -1.8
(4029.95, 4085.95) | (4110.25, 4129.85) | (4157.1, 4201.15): -1.7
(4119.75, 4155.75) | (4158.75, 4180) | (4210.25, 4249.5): 2.1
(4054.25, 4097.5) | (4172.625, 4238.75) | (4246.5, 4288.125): 3.1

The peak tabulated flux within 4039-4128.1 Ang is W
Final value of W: 2.342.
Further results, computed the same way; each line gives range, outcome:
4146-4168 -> 1.991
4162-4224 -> 2.57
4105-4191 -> 3.015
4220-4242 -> 2.301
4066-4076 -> 1.939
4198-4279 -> 2.321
